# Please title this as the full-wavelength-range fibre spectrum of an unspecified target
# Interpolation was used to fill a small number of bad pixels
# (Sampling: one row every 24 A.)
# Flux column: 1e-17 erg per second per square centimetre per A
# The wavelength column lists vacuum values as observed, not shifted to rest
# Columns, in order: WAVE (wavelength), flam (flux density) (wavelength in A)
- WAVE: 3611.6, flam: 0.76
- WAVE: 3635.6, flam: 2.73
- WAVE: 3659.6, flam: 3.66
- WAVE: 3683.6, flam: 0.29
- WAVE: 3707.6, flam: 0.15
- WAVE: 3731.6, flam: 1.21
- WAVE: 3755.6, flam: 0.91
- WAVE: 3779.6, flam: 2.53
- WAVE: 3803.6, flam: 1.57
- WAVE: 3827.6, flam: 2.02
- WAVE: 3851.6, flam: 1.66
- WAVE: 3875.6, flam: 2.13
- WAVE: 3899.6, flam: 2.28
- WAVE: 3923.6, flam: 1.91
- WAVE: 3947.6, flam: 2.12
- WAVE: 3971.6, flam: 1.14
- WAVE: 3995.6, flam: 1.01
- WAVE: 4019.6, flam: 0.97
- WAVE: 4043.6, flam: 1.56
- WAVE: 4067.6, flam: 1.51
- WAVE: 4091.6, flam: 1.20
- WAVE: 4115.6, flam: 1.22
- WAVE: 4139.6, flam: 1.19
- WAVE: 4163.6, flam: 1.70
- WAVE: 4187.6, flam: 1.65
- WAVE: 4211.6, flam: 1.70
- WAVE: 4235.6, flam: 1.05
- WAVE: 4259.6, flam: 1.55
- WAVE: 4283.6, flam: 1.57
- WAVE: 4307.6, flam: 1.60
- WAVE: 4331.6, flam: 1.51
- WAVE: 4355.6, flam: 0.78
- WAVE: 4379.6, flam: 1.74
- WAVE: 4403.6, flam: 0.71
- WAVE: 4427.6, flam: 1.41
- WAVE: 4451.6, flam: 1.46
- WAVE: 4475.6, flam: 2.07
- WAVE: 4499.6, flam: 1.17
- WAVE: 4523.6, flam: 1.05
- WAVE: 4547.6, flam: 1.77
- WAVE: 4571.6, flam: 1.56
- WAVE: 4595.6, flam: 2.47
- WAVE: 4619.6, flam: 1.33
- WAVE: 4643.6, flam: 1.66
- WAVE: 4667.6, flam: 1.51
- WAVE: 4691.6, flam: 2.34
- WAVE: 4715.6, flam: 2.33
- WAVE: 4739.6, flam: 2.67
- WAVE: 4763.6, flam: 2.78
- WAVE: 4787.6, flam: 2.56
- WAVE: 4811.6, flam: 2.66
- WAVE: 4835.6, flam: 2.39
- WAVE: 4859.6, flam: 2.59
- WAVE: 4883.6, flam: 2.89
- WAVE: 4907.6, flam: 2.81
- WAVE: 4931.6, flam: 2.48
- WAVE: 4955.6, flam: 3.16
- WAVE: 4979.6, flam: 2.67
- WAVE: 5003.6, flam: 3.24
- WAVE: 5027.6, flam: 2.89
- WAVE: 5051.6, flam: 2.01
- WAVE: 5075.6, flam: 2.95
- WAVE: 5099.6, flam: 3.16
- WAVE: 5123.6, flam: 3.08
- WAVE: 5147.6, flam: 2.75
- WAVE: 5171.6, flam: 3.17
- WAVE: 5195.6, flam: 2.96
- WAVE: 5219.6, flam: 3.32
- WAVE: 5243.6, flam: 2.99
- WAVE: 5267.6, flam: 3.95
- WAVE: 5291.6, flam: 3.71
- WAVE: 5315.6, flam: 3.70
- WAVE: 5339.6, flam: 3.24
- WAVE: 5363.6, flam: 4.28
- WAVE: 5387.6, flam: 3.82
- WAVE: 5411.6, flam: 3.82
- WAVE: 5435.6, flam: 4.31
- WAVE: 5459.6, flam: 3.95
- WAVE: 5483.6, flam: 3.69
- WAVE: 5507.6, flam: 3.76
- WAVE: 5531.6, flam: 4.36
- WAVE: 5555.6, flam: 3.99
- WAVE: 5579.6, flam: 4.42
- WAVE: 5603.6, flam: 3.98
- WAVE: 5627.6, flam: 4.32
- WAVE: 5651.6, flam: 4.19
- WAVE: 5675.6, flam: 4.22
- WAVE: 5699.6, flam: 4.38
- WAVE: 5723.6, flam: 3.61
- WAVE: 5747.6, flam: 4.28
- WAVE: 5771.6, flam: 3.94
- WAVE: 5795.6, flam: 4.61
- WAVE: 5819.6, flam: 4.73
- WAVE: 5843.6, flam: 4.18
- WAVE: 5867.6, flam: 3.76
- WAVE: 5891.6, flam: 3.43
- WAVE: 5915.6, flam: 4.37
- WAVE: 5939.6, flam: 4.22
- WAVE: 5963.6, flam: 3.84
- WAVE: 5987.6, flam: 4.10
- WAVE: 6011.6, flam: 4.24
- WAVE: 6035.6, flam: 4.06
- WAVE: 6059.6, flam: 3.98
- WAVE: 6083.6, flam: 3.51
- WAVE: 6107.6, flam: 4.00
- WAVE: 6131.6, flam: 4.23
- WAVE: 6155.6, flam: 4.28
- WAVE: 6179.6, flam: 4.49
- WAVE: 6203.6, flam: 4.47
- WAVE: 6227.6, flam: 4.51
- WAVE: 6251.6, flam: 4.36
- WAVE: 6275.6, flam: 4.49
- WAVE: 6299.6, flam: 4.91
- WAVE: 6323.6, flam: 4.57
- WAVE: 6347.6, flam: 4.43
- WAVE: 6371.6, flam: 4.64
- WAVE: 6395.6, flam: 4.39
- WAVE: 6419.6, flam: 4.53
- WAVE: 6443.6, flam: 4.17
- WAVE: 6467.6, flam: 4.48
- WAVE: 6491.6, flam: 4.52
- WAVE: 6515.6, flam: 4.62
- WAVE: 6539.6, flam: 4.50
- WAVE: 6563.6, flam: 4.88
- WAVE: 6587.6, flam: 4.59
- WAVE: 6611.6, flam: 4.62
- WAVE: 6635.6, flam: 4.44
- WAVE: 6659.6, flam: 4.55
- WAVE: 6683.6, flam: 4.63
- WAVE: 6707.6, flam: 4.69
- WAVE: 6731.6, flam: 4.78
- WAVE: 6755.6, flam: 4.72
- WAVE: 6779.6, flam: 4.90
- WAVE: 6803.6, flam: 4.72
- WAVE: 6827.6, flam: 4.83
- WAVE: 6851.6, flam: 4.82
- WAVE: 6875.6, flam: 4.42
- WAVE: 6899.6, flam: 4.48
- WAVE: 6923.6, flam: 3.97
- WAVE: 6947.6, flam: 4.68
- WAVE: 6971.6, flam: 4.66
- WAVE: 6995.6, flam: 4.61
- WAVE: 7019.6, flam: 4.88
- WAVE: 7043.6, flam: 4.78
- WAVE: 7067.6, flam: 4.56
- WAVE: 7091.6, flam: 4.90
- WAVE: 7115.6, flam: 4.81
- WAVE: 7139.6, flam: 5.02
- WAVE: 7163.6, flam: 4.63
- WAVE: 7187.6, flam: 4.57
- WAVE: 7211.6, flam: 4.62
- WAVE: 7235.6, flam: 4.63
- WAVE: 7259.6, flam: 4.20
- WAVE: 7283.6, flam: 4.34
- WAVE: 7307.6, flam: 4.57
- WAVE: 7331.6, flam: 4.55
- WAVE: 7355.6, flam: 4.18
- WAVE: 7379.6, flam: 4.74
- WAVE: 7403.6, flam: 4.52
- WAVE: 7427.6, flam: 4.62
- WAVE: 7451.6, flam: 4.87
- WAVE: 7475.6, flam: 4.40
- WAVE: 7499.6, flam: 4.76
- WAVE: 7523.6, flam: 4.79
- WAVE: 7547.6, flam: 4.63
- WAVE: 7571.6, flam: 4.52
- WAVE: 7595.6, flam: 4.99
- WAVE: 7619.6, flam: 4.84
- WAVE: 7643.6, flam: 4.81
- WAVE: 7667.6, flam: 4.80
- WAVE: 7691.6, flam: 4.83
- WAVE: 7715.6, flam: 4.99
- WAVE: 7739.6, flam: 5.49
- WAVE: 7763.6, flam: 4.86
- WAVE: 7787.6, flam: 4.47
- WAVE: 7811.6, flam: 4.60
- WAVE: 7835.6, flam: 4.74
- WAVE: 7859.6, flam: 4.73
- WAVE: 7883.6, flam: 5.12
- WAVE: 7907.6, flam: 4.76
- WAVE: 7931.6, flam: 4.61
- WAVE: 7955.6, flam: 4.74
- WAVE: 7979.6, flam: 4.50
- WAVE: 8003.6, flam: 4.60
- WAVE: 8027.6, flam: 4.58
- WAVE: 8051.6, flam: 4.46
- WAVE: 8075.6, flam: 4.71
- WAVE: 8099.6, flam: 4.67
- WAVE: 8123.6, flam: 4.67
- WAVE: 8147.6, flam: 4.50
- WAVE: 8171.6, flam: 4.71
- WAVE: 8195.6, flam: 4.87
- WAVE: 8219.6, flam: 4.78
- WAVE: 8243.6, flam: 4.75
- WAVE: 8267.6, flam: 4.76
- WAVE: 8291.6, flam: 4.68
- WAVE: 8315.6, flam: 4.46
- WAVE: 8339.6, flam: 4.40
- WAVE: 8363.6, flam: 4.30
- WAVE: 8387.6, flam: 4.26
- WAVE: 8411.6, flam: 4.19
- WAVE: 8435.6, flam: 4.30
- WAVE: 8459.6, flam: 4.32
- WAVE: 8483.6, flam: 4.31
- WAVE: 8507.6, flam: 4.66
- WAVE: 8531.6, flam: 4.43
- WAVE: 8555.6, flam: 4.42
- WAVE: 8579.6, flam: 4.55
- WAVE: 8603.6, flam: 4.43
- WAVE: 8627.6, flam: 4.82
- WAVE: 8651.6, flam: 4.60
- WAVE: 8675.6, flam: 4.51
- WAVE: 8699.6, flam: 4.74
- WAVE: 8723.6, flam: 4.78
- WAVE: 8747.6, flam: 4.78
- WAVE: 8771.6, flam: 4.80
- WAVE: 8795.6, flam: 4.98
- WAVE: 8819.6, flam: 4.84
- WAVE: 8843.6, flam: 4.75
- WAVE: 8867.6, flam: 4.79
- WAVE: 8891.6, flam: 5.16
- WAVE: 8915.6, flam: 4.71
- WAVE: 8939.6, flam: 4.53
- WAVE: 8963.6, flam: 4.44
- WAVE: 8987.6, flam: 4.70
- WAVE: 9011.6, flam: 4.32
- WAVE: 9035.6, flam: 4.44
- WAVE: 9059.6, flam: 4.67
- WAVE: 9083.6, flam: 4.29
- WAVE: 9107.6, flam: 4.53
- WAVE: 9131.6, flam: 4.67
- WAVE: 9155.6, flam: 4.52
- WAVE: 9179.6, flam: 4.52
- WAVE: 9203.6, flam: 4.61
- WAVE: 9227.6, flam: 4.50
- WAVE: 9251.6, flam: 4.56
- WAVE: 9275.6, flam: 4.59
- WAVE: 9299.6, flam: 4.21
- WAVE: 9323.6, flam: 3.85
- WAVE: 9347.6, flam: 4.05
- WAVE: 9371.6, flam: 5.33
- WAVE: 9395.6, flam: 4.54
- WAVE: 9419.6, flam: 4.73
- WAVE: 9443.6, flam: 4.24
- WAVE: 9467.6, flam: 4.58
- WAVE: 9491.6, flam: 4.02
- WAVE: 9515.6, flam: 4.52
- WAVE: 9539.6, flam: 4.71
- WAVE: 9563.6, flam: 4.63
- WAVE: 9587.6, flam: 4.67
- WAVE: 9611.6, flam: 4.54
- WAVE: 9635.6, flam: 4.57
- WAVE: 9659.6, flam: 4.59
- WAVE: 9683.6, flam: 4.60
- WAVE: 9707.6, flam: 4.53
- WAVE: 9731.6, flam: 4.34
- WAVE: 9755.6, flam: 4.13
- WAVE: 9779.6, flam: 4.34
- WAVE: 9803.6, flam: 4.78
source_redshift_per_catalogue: 0.17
